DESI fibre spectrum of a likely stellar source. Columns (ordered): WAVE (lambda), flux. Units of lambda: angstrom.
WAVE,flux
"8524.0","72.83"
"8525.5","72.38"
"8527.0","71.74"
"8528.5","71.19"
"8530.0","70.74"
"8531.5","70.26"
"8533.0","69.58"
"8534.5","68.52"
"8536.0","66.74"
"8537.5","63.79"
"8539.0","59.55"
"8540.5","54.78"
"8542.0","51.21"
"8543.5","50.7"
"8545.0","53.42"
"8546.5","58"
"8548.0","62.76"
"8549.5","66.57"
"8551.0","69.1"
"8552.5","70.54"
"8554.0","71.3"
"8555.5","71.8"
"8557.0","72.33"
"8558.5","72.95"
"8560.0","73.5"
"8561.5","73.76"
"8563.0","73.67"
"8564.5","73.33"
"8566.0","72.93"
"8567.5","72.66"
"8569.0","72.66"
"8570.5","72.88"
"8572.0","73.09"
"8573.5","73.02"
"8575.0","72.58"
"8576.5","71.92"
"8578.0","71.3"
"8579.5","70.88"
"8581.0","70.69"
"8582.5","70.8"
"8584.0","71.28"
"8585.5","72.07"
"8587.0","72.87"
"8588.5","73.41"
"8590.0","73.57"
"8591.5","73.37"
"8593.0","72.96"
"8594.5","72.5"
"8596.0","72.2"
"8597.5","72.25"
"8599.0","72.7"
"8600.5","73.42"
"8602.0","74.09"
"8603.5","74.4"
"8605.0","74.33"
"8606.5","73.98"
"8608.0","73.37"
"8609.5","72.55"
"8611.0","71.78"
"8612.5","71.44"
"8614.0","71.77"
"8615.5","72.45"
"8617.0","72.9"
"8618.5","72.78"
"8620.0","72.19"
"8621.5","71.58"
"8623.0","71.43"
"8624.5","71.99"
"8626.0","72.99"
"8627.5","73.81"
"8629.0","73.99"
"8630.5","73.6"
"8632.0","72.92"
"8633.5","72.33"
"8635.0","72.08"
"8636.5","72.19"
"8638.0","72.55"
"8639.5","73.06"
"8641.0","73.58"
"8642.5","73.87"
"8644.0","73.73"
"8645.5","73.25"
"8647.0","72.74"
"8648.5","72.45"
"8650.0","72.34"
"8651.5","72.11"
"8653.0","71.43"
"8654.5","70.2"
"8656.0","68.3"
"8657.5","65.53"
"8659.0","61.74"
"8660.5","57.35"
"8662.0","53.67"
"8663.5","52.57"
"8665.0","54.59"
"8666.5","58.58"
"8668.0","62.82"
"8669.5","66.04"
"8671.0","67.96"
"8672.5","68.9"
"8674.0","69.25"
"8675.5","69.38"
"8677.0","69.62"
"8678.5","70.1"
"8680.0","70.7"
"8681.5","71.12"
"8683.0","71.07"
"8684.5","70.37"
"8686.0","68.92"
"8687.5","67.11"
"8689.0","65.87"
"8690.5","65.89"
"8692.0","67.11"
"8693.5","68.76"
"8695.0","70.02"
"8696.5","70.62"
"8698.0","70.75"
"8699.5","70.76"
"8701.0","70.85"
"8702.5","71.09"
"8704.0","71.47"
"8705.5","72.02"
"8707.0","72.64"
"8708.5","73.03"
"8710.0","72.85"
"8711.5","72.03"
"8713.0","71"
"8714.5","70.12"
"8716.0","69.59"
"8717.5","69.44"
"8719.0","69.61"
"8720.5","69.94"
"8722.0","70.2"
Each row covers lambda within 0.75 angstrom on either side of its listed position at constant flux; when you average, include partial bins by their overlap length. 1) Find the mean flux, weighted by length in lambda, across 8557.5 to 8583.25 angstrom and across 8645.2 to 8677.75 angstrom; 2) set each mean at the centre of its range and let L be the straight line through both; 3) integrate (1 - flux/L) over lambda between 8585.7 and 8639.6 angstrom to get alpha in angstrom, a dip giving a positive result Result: -2.65 angstrom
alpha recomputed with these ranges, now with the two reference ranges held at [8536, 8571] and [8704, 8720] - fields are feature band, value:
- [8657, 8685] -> 2.1 angstrom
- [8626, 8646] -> -1.2 angstrom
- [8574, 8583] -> -0.5 angstrom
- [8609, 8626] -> -0.9 angstrom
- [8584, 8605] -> -1.6 angstrom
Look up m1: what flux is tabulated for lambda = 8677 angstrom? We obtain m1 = 69.62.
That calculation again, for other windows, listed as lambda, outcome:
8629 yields 73.99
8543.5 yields 50.7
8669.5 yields 66.04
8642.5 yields 73.87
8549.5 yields 66.57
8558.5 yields 72.95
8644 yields 73.73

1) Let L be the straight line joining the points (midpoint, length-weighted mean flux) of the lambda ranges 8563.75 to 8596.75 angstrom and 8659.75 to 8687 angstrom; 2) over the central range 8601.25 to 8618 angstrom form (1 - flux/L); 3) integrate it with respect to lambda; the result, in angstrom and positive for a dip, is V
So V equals -0.7 angstrom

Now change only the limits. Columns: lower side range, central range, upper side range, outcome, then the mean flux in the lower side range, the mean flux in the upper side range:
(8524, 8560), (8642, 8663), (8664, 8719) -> -0.03 angstrom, 66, 68.9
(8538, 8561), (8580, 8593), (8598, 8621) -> -0.52 angstrom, 64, 72.9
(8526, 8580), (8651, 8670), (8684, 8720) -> 1.92 angstrom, 68.2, 70.1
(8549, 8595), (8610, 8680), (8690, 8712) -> 1.89 angstrom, 72.2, 70.7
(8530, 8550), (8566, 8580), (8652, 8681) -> -2.25 angstrom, 61.5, 64.8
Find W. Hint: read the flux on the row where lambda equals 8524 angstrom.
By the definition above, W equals 72.83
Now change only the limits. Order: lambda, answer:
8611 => 71.78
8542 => 51.21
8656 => 68.3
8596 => 72.2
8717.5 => 69.44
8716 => 69.59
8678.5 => 70.1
